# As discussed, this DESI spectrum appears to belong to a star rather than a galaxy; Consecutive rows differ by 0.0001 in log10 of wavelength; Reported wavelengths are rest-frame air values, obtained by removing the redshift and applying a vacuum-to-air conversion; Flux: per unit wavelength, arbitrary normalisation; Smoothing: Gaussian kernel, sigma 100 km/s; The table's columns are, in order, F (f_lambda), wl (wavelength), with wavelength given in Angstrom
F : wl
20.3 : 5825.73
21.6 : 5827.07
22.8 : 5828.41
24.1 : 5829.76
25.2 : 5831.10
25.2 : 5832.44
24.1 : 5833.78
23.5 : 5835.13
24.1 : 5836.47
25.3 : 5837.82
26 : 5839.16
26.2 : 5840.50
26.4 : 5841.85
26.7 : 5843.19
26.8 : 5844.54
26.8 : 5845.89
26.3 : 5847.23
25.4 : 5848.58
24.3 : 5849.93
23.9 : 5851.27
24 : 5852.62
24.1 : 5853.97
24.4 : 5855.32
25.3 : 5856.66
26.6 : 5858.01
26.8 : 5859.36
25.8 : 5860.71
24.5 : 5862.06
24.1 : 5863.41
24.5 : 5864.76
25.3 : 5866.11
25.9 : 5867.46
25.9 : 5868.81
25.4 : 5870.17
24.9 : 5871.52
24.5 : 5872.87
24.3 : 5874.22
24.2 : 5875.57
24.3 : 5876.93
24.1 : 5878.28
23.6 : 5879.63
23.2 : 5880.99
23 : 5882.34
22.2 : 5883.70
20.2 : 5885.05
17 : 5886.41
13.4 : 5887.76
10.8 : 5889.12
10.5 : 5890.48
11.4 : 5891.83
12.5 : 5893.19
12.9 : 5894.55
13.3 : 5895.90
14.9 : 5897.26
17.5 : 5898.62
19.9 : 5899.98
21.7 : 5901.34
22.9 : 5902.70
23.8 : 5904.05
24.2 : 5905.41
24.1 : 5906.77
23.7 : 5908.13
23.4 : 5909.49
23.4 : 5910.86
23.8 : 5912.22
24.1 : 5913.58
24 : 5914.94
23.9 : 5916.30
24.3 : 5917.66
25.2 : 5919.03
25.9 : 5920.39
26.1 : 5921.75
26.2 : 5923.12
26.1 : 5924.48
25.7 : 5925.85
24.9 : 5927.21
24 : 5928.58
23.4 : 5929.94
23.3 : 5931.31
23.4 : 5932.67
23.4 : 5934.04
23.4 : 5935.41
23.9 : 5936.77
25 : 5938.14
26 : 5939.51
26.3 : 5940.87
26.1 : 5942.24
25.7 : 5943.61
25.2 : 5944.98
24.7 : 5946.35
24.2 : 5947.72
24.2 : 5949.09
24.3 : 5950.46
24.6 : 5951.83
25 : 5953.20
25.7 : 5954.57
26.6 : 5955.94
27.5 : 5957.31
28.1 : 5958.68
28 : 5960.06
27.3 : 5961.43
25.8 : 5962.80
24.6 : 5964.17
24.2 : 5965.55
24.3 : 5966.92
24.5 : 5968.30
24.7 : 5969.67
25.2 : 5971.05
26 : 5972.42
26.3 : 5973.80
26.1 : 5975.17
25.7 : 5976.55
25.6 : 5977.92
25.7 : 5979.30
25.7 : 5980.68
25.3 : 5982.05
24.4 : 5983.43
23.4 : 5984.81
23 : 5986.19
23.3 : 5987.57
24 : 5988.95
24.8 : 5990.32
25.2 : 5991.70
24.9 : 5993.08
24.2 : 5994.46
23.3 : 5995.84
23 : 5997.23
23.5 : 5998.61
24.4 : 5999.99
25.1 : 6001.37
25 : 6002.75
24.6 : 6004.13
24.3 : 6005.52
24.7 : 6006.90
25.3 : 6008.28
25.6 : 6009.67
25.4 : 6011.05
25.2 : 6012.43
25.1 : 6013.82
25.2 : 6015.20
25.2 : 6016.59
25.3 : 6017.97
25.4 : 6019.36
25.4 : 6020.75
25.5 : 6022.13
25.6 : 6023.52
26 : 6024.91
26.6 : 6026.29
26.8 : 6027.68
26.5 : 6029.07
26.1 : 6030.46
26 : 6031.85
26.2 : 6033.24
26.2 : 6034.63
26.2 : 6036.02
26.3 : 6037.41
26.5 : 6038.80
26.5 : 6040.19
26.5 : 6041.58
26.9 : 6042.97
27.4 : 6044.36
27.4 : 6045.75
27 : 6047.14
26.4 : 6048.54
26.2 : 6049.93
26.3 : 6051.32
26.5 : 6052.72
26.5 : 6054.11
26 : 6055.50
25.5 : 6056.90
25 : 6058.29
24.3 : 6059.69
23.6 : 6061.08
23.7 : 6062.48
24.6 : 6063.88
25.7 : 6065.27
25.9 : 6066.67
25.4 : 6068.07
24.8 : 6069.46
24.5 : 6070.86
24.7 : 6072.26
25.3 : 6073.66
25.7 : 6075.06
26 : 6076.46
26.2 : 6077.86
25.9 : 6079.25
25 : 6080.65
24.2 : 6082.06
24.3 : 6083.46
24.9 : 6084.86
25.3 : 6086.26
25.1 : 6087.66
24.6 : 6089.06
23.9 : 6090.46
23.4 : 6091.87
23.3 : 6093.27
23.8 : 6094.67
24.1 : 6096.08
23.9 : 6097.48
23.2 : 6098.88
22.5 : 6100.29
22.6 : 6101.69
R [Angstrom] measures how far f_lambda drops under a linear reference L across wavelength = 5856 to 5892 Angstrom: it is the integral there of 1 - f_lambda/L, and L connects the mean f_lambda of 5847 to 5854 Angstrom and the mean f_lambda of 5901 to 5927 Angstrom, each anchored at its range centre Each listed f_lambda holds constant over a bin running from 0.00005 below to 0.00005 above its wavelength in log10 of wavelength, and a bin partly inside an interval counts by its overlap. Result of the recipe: 3.1 Angstrom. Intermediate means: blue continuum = 24.6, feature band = 22.4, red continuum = 24.4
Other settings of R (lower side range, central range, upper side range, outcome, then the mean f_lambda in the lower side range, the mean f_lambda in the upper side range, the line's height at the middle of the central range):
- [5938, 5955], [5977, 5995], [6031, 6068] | 0.6 Angstrom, 25.2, 26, 25.5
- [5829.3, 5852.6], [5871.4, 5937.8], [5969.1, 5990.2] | 9.0 Angstrom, 25.3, 25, 25.1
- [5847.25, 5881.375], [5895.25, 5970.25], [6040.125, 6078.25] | 2.8 Angstrom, 24.8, 25.7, 25.1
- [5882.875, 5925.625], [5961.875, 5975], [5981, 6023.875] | -1.1 Angstrom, 20.5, 24.7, 23.2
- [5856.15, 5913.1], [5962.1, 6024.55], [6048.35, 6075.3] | -2.7 Angstrom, 21.5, 25.3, 23.8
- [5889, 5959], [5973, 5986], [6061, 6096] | -0.9 Angstrom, 22.9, 24.8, 23.6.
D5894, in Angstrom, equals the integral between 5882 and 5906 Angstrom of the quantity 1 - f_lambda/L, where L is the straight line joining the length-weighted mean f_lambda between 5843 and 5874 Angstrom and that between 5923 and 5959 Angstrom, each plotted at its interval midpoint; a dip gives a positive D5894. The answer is 7.6 Angstrom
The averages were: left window 25.3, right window 25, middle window 17.2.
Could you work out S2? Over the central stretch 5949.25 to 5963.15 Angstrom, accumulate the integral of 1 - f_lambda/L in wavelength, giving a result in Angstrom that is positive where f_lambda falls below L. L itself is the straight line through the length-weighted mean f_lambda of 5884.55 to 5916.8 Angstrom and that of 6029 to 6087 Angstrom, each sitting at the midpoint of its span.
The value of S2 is -3.1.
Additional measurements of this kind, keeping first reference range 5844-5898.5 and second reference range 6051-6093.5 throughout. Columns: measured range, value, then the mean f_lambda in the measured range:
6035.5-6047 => -1.0 Angstrom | 26.8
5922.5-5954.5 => -2.5 Angstrom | 24.8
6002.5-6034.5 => -1.7 Angstrom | 25.5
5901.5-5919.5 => -1.0 Angstrom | 23.8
